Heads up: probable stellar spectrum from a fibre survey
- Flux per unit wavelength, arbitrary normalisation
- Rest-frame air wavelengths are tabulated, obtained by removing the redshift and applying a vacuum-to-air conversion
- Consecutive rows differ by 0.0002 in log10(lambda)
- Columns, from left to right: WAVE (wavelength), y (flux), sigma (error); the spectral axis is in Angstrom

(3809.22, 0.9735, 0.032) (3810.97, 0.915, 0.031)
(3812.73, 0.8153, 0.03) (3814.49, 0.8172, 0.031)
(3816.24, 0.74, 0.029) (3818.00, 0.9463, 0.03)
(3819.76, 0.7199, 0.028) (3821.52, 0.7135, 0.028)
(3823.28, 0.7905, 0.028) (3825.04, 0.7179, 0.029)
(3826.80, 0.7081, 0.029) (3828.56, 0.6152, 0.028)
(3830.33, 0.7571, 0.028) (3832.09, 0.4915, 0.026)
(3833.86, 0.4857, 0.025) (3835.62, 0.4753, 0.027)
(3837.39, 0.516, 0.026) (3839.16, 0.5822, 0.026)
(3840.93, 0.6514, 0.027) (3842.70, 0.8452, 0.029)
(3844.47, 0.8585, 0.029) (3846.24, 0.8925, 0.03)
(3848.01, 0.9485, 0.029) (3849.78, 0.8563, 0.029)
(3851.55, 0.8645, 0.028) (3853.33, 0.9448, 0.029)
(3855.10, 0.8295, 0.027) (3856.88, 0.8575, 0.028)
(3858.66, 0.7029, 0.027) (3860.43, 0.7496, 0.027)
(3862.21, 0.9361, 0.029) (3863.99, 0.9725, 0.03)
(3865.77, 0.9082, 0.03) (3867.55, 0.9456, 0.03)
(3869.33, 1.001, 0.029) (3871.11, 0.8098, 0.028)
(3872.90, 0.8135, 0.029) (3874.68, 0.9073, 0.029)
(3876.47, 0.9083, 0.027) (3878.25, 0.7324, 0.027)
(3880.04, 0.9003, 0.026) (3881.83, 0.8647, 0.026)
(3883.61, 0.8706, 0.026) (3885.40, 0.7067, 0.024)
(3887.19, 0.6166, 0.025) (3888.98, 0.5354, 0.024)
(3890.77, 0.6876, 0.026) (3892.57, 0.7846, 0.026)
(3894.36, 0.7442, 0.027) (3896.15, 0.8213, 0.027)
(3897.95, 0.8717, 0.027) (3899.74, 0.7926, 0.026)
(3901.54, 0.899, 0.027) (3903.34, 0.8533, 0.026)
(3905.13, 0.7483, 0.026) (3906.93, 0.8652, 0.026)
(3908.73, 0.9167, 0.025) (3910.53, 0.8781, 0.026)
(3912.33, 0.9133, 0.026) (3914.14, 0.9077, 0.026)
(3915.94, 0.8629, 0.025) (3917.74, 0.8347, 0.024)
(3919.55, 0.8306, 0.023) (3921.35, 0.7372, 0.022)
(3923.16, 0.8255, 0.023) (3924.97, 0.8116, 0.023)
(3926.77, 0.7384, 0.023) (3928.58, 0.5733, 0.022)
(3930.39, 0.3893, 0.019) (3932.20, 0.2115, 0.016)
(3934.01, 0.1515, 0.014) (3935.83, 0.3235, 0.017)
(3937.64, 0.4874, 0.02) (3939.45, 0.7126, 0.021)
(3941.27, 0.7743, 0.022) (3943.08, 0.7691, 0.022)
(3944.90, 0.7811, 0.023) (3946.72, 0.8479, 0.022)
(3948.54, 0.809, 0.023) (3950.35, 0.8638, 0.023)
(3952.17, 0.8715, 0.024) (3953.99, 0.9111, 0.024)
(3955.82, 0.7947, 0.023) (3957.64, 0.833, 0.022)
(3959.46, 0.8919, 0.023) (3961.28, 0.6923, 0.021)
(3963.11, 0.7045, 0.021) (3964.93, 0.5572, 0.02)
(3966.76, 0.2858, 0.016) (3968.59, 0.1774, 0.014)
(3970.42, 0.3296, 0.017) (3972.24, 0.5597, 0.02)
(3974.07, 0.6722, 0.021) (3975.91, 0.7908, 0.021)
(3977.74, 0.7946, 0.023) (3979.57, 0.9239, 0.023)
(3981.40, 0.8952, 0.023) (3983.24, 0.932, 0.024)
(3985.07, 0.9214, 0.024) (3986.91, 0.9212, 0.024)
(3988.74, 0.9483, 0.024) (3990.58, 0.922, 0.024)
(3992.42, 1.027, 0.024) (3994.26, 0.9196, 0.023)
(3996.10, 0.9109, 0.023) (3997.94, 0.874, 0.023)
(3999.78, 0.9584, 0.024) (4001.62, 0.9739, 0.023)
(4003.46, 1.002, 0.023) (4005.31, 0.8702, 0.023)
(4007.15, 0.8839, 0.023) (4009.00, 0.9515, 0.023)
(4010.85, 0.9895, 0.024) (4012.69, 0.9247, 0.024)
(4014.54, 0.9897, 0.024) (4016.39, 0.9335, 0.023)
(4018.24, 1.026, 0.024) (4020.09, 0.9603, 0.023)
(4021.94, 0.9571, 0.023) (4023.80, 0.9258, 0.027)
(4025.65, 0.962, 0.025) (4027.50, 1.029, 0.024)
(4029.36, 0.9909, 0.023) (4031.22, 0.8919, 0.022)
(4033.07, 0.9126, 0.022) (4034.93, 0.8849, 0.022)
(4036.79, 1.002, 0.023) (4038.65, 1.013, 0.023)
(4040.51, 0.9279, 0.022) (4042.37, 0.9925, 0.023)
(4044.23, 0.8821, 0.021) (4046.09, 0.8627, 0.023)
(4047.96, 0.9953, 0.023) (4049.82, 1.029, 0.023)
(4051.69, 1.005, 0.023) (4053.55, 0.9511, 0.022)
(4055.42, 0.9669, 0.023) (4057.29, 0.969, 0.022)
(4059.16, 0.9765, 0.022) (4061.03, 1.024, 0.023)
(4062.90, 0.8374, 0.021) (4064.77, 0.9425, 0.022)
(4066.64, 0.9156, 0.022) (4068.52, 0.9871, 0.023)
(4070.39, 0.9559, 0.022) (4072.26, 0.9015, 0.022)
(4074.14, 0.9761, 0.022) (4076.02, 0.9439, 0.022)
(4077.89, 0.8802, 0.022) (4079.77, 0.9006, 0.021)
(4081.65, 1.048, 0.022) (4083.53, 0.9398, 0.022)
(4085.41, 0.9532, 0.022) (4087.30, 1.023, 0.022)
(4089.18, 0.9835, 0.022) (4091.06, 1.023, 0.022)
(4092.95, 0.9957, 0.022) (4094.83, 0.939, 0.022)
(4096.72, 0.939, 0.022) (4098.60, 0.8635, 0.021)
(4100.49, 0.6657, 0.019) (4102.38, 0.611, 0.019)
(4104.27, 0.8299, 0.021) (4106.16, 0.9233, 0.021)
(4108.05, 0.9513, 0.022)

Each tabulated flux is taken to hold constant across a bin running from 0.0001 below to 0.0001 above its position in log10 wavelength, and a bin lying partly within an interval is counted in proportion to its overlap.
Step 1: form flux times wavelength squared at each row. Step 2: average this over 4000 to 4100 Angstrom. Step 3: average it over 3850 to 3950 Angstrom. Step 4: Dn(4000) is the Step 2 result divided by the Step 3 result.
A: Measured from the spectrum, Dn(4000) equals 1.33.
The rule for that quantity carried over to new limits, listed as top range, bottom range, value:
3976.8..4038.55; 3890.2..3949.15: 1.35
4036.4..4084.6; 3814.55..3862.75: 1.43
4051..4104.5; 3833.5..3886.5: 1.27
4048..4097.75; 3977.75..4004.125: 1.07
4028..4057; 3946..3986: 1.36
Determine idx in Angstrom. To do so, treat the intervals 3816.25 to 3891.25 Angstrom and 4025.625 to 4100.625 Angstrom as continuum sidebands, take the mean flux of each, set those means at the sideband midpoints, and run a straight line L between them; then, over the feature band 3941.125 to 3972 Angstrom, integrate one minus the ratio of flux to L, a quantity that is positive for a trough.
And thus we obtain 6.0 Angstrom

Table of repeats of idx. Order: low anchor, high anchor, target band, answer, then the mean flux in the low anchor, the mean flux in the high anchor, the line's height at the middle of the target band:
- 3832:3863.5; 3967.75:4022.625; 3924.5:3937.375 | 5.9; 0.759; 0.866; 0.819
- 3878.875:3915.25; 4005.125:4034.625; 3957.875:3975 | 6.5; 0.809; 0.951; 0.889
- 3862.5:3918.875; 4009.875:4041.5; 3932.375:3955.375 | 5.4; 0.836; 0.96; 0.885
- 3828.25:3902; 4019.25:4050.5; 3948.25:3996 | 6.6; 0.785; 0.953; 0.891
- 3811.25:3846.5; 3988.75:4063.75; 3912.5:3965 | 8.2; 0.707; 0.953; 0.844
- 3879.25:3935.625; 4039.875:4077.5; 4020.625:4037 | -0.7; 0.741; 0.951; 0.91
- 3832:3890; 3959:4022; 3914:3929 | 0.3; 0.791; 0.829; 0.809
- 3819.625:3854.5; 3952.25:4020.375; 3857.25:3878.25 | -3.6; 0.723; 0.828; 0.745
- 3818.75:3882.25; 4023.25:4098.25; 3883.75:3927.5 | 1.6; 0.785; 0.957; 0.83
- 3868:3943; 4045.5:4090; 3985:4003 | -1.6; 0.748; 0.958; 0.862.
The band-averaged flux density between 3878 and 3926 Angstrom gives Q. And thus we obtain 0.809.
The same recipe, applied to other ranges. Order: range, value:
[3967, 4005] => 0.814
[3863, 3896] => 0.817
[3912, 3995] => 0.725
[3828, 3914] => 0.796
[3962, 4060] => 0.881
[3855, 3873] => 0.87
